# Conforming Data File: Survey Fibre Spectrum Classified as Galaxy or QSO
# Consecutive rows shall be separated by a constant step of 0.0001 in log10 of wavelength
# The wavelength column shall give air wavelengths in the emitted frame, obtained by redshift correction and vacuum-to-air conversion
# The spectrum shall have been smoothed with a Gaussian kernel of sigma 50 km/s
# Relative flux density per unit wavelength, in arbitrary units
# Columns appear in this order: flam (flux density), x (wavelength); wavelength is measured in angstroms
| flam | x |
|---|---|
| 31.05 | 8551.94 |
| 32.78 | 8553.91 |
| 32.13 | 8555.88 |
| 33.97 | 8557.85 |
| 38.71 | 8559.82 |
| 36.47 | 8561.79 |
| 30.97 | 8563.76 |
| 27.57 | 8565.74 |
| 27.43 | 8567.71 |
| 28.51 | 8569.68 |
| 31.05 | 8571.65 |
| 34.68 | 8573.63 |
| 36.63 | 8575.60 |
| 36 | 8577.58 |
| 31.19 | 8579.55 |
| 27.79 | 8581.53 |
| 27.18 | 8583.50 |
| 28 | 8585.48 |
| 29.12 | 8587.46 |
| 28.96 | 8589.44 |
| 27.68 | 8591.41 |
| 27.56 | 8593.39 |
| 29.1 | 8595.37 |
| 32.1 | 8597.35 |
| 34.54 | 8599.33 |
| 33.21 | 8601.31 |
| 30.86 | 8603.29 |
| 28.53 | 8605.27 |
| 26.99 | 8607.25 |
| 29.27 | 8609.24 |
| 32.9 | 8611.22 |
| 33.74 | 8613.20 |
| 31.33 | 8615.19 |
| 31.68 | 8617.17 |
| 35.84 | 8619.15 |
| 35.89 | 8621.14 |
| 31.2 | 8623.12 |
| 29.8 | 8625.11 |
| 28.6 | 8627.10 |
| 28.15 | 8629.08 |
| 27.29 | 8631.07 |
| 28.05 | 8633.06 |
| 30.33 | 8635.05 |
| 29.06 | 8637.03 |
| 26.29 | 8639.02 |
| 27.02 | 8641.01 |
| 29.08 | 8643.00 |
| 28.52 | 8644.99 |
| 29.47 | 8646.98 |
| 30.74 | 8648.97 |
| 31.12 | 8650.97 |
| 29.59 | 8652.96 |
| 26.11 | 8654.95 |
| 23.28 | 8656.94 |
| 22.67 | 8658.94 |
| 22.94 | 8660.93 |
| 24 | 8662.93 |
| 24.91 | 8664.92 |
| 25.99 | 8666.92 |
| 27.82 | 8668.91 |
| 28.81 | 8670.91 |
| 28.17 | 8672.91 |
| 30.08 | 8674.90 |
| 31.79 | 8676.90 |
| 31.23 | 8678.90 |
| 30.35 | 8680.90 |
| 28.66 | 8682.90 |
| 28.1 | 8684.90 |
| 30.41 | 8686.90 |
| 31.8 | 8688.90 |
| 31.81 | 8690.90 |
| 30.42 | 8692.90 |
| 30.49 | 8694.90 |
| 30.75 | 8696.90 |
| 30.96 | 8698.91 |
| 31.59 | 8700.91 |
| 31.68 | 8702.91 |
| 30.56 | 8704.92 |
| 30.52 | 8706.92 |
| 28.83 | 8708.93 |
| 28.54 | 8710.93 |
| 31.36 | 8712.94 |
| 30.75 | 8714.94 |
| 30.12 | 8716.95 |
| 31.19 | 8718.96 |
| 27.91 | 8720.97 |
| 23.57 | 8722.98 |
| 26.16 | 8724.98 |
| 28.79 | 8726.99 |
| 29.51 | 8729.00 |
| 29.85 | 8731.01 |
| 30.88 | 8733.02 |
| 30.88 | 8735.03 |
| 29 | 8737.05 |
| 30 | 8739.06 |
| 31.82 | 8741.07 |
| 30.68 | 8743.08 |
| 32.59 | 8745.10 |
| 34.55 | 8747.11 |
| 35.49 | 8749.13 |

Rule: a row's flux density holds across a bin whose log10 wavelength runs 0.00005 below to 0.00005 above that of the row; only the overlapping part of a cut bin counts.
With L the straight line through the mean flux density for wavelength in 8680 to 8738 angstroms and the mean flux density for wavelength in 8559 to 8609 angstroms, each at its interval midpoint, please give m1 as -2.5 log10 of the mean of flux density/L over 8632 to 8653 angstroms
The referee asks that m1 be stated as 0.049 mag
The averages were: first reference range 30.8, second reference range 29.8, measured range 29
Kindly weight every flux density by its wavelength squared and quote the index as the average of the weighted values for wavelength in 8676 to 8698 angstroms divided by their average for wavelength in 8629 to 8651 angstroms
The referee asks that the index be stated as 1.1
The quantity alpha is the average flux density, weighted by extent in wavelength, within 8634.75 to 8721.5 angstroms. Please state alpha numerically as 29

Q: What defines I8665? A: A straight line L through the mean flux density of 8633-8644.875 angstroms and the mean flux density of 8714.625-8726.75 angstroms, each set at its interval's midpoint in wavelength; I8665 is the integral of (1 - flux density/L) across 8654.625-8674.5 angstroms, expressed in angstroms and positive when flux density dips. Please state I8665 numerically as 1.9 angstroms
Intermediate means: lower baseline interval 28.4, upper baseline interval 28.2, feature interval 25.6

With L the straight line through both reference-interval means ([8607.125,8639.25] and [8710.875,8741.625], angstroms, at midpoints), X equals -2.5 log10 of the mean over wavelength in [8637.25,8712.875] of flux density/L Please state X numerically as 0.042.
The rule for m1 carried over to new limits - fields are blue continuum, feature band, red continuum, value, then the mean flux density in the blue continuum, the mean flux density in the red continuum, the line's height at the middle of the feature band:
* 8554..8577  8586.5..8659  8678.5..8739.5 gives 0.07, 32.6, 29.9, 31.5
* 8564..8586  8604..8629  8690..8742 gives -0.03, 30.6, 29.9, 30.4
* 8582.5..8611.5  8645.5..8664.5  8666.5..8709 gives 0.13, 29.7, 30.1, 30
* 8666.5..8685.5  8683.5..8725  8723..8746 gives -0.02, 29.2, 29.7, 29.5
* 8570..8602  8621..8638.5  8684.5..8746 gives 0.04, 30.9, 30.1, 30.6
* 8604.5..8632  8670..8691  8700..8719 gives 0.02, 30.8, 30.5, 30.6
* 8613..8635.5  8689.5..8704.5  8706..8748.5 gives -0.03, 30.9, 29.9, 30.2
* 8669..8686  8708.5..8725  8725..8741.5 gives 0.03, 29.5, 29.8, 29.7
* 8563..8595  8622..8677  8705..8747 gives 0.08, 30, 29.8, 29.9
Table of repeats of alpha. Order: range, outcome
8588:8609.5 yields 29.9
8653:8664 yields 24.3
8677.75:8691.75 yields 30.3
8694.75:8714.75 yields 30.5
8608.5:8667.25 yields 28.9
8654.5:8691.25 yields 27.8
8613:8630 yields 31.7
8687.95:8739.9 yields 29.9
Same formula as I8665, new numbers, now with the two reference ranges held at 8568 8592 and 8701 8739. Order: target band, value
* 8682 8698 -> -0.3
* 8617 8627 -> -0.8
